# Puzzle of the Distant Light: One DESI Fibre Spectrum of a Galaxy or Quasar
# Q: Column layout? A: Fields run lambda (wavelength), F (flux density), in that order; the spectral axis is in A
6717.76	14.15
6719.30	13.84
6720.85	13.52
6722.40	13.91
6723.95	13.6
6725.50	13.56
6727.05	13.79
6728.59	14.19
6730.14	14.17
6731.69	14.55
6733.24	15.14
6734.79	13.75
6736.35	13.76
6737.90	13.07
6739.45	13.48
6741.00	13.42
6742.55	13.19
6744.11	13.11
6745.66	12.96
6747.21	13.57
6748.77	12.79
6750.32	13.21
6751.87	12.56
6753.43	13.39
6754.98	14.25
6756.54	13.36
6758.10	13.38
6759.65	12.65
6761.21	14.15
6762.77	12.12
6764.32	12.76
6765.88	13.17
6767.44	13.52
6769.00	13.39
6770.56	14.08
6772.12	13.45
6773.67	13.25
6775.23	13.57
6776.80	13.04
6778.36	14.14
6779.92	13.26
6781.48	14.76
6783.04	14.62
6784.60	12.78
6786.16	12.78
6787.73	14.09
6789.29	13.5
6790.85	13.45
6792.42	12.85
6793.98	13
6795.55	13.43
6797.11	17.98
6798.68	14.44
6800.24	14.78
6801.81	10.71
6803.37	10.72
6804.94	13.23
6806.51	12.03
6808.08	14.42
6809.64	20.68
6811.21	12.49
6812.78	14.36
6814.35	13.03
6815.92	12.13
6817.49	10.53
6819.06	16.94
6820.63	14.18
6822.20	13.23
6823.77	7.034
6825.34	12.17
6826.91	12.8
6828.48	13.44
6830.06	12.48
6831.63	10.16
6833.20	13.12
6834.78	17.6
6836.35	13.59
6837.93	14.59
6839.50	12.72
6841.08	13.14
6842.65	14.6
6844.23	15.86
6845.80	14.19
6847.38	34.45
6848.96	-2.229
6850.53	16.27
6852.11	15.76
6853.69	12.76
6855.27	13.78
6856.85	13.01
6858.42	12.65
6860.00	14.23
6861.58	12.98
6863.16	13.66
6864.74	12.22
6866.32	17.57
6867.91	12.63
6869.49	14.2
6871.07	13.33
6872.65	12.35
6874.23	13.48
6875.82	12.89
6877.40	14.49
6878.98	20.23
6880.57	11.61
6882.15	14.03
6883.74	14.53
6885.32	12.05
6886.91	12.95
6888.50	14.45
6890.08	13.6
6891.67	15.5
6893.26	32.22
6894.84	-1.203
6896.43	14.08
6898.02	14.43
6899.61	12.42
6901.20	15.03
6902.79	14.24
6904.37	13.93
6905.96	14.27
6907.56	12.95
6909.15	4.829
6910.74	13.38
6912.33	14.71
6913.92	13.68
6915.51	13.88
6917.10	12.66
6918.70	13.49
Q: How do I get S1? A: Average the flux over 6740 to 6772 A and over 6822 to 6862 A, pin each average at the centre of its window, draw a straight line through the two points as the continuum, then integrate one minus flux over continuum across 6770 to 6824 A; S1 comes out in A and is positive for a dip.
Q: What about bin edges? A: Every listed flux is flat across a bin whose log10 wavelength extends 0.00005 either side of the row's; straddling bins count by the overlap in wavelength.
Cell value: -0.55 A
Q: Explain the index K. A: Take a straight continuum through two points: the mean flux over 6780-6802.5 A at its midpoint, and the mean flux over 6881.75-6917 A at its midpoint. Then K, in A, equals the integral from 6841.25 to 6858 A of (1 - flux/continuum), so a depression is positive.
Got -1.3 A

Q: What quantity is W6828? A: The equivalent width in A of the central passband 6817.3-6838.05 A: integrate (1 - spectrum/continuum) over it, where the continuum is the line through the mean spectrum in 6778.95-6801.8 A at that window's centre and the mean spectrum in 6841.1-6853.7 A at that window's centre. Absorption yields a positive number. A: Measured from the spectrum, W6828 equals 2.47 A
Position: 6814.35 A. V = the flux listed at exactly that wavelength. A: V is 13.03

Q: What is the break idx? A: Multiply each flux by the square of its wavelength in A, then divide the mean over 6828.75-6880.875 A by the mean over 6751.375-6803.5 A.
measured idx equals 1.07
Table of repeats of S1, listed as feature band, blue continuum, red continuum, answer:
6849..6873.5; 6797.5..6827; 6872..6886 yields 0.8 A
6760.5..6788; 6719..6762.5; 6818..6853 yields 0.4 A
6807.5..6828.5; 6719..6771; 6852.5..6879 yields 0.4 A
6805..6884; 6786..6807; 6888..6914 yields -1.9 A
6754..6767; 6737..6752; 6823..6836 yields -0.2 A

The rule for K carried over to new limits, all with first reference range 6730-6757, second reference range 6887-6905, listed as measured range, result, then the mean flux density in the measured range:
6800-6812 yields 0.26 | 13.6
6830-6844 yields 0.34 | 13.7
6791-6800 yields -0.32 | 14.3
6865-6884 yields 0.06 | 14.2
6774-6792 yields 0.18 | 13.6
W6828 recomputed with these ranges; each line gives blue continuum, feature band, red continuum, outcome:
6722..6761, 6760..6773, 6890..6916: 0.3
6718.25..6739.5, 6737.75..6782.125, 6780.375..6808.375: 1.2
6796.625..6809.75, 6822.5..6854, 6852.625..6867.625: 0.0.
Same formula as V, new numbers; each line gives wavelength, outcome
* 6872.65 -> 12.35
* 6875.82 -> 12.89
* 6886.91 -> 12.95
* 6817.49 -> 10.53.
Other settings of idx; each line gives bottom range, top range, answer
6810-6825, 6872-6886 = 1.11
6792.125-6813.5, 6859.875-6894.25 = 1.08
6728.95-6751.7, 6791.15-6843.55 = 1.01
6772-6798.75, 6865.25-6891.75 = 1.05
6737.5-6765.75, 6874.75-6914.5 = 1.09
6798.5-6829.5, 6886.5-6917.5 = 1.06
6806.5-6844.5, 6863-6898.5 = 1.07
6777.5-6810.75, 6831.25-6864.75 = 1.04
